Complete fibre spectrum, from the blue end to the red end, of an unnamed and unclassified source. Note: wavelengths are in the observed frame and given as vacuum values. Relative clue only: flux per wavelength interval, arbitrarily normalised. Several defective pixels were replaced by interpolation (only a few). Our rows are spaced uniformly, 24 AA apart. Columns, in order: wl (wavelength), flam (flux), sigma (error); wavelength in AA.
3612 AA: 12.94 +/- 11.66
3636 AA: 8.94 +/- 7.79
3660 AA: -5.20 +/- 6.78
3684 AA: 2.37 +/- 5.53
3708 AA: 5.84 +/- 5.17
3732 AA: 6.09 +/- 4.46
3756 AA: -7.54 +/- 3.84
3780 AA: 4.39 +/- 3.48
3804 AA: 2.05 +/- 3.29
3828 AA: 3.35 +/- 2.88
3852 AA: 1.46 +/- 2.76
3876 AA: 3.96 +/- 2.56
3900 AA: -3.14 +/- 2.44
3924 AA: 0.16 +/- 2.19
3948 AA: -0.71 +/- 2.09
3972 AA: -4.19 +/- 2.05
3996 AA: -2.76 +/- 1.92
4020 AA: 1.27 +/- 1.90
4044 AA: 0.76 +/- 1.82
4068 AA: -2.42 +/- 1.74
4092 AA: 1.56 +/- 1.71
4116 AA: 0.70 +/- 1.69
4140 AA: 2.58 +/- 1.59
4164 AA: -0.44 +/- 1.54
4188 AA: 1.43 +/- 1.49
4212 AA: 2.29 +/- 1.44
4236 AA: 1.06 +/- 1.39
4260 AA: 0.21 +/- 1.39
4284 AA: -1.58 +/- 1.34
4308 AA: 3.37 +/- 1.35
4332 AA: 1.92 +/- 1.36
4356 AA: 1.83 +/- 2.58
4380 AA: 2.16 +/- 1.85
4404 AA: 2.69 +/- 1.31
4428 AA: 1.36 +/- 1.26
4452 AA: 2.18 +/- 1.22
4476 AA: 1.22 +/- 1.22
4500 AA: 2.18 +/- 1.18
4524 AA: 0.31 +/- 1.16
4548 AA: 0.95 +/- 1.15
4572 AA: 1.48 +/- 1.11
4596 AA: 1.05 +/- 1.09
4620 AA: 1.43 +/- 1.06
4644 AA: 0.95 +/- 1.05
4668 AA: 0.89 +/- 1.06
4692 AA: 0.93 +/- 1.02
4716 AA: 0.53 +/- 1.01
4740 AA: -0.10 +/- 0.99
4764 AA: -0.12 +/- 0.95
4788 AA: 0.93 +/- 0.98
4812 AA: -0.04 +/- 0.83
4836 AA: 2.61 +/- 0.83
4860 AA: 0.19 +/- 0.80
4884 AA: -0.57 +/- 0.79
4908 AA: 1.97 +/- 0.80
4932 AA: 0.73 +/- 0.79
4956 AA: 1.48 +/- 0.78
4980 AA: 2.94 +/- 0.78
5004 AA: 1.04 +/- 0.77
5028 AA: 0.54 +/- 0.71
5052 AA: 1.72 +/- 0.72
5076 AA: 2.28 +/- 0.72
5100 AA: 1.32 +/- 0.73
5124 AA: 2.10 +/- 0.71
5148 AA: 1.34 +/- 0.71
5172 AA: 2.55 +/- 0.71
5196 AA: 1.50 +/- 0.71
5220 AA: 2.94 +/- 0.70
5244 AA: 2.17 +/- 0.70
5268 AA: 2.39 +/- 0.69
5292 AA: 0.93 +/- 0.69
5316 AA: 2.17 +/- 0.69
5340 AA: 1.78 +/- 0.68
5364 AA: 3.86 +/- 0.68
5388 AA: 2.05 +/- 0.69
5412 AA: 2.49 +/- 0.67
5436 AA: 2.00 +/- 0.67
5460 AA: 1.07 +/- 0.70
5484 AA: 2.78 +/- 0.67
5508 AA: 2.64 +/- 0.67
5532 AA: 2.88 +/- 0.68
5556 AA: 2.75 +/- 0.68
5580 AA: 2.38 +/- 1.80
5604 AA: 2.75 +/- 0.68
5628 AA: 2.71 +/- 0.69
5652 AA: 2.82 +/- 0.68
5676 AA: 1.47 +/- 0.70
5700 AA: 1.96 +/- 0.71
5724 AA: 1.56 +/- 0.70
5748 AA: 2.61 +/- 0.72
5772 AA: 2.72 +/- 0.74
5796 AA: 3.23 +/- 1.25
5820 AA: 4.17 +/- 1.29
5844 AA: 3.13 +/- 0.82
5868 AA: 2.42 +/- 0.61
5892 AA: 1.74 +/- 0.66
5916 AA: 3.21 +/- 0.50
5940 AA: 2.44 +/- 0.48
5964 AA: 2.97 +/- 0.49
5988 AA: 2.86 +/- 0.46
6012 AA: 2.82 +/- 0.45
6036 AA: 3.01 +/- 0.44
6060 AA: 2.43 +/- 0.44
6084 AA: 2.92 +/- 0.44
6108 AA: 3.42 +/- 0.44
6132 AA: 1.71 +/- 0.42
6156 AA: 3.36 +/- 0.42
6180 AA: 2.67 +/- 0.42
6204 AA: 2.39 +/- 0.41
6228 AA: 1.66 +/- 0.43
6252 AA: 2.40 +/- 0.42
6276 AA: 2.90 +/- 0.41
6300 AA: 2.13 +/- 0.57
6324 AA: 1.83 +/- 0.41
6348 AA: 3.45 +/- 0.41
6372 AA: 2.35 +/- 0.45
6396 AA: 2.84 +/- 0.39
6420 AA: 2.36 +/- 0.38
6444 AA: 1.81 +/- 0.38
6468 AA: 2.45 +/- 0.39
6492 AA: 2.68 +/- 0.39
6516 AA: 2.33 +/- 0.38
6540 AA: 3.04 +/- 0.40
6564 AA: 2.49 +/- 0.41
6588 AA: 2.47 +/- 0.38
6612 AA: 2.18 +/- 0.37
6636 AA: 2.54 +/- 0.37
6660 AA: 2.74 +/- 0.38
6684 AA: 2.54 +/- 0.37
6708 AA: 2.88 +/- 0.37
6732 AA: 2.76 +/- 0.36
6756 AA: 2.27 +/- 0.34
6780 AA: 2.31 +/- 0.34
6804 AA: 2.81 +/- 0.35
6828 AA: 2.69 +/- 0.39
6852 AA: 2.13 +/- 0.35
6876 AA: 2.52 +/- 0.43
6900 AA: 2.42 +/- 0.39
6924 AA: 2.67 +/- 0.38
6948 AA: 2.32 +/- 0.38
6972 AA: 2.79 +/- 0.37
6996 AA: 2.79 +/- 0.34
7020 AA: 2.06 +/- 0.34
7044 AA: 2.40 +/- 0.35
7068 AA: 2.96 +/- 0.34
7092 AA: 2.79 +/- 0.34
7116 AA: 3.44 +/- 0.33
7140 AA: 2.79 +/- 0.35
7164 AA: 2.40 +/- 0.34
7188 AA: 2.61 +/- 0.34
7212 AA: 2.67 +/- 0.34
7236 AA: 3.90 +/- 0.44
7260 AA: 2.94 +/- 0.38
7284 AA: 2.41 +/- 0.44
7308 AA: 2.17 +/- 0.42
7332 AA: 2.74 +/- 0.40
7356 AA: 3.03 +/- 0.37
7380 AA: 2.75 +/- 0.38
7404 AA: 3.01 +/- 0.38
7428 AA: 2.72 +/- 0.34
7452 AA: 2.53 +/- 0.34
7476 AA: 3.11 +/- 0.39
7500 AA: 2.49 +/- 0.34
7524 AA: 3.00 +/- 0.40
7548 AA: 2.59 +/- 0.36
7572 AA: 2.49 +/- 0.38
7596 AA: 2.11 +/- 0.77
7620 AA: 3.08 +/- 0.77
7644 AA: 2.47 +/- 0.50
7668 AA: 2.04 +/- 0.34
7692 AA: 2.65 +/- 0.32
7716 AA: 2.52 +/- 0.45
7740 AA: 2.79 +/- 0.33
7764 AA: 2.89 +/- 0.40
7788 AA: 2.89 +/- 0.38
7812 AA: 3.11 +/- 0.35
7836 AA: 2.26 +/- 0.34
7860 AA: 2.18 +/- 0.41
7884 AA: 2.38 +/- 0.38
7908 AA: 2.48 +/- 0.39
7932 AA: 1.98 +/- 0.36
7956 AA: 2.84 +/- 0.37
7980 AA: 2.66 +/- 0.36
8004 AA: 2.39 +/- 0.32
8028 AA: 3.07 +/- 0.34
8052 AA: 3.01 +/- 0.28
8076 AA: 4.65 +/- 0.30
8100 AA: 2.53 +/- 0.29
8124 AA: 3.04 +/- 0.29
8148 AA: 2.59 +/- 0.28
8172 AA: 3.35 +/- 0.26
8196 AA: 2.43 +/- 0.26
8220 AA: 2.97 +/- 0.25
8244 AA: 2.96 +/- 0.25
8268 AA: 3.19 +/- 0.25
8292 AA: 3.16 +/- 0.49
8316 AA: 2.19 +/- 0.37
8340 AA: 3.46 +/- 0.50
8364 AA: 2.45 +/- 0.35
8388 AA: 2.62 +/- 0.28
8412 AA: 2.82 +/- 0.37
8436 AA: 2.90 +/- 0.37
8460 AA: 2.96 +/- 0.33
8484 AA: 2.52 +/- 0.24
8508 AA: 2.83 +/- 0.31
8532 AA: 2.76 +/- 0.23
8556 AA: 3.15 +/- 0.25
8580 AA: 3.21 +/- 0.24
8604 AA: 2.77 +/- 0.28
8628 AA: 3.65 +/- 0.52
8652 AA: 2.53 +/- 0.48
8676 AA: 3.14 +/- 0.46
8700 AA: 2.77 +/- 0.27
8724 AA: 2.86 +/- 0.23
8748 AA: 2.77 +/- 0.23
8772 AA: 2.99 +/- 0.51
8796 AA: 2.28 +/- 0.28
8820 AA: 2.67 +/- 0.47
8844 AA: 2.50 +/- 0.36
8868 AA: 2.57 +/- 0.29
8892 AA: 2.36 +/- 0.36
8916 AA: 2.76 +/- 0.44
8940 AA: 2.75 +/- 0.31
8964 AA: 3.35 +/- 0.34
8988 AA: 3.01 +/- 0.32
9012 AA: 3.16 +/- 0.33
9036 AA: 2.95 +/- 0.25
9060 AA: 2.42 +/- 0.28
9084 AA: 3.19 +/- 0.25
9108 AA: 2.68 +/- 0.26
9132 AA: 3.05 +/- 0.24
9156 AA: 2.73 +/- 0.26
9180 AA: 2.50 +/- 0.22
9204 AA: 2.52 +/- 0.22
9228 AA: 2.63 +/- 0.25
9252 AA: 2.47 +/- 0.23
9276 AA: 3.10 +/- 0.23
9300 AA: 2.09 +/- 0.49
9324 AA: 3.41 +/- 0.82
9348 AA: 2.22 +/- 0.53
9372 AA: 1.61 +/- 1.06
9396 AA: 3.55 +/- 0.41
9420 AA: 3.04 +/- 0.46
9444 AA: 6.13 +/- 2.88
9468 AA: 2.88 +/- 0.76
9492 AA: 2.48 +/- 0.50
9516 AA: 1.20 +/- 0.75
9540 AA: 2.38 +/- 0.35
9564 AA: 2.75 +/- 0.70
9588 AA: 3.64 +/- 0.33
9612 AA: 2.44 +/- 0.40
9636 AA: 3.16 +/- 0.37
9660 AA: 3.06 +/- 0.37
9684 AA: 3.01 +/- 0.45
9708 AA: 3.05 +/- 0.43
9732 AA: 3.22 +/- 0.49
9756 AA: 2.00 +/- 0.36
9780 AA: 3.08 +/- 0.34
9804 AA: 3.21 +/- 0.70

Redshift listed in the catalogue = 0.23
